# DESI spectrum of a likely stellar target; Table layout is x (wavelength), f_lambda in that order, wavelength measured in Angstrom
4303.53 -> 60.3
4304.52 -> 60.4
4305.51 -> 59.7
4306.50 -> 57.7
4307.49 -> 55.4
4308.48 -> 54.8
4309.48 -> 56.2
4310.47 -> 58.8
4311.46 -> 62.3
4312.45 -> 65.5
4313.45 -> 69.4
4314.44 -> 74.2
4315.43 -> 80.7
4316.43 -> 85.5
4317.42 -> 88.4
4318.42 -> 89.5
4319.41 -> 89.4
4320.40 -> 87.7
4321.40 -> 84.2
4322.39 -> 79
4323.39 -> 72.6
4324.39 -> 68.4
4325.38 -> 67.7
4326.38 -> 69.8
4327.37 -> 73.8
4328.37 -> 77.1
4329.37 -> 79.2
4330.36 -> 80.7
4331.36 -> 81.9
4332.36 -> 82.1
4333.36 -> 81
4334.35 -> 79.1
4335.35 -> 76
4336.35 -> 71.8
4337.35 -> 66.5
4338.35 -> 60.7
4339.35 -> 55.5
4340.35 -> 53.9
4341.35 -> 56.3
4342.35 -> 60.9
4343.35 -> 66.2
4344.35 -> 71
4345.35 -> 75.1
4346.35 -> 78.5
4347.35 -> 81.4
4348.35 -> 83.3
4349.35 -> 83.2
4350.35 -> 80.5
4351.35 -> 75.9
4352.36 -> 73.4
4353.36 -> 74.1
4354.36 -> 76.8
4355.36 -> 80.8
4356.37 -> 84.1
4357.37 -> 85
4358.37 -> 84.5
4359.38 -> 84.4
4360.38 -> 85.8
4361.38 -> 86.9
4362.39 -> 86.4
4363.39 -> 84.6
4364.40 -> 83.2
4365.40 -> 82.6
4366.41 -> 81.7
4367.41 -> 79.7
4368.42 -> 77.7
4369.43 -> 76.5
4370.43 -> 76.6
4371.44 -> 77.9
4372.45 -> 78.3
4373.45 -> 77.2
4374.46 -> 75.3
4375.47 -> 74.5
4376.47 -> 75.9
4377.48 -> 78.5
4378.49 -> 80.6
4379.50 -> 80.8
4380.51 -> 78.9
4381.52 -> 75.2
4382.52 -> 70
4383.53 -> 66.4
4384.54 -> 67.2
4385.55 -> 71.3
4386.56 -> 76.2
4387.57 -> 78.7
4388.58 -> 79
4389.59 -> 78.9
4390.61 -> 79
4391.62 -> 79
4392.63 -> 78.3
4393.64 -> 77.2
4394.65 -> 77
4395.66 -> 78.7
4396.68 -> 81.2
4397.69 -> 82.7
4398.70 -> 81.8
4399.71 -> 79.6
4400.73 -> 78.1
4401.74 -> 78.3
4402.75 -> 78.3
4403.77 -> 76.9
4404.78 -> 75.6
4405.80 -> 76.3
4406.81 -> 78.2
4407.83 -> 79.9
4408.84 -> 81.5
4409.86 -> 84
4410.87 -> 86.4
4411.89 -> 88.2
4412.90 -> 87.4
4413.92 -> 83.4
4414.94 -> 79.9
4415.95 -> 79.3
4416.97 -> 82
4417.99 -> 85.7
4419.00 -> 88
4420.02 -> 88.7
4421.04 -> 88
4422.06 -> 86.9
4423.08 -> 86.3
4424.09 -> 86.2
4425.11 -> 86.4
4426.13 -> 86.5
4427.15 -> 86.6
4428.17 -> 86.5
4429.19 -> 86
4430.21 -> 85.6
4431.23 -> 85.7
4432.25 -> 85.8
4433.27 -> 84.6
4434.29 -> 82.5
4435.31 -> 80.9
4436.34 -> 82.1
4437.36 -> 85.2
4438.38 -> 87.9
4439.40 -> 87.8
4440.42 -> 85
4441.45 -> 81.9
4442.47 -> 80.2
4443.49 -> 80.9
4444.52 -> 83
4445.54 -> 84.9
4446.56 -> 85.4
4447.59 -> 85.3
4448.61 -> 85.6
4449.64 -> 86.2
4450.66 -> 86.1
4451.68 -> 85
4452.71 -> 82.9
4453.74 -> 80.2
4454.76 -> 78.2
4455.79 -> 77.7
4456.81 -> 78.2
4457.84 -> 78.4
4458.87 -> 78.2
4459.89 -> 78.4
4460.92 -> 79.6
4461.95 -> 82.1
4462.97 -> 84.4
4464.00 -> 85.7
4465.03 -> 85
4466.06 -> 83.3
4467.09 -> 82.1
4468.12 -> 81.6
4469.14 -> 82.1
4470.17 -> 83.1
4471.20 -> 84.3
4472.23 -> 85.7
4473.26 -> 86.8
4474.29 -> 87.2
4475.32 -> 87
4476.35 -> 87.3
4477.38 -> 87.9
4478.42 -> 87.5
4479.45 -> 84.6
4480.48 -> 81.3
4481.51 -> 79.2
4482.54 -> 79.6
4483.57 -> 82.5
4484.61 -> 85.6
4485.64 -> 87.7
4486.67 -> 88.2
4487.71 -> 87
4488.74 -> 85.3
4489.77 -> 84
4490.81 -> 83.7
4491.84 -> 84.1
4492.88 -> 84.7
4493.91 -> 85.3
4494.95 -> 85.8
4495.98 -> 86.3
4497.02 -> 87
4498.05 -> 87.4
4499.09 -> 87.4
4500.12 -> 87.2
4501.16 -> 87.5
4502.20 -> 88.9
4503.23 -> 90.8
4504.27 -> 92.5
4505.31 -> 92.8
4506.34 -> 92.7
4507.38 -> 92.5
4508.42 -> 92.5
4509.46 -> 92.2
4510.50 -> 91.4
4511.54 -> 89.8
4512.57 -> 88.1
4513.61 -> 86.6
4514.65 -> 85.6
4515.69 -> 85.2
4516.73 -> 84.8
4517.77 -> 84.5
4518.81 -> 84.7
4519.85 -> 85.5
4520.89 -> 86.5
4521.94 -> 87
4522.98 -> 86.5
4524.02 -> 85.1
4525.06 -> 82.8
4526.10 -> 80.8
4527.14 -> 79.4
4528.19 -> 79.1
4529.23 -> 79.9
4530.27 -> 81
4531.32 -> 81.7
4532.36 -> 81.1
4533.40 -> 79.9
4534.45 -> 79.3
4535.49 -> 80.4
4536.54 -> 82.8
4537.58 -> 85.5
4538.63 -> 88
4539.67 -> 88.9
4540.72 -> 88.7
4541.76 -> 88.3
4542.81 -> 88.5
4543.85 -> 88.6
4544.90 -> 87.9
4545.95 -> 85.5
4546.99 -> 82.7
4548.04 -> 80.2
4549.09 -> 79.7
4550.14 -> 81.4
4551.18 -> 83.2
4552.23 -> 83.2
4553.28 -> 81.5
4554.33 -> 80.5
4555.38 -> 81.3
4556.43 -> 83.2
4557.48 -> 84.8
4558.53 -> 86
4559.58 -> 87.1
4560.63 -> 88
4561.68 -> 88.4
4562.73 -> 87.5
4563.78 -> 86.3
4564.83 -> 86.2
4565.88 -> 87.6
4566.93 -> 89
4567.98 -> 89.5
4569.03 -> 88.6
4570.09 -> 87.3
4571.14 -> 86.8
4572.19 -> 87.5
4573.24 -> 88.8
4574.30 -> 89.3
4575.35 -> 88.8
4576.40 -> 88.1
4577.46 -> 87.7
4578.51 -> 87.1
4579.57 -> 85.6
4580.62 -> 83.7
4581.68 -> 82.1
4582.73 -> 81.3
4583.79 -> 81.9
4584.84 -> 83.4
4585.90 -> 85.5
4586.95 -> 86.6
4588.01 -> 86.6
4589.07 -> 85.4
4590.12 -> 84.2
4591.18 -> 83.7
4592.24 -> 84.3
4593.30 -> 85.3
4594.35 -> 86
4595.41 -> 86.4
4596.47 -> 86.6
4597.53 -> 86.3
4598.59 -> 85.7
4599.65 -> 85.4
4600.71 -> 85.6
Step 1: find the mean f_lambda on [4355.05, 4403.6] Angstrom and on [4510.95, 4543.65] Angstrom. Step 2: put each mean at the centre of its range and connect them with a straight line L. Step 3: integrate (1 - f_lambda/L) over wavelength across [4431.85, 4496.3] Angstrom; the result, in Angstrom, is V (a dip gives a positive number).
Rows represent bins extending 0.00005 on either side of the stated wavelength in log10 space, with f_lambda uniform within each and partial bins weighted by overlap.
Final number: -1.3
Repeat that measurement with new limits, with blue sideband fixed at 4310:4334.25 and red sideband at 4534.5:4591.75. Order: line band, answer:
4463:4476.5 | -0.4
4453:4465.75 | 0.2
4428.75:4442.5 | -0.6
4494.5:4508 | -0.9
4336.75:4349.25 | 1.6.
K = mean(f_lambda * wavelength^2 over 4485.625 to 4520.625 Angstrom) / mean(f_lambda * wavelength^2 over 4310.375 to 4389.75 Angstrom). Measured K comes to 1.23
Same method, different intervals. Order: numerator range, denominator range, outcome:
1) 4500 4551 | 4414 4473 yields 1.06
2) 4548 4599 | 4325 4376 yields 1.24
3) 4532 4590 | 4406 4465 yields 1.08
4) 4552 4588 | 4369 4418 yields 1.18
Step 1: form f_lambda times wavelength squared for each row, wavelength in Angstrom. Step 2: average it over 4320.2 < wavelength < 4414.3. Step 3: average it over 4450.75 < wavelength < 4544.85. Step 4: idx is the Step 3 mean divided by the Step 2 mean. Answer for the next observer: 1.16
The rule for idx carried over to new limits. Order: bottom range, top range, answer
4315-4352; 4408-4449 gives 1.17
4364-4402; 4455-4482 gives 1.11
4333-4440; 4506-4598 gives 1.16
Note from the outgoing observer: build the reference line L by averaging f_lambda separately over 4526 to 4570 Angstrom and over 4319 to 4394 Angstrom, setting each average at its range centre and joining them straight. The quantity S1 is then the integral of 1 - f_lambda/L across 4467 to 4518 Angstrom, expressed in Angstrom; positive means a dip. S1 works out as -2.74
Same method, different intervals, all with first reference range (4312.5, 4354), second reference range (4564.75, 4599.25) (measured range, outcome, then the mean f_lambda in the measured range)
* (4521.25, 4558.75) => 0.4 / 83.4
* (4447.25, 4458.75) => -0.2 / 82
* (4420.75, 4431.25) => -1.0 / 86.4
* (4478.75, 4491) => -0.3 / 84.1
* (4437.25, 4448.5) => -0.6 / 84.4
